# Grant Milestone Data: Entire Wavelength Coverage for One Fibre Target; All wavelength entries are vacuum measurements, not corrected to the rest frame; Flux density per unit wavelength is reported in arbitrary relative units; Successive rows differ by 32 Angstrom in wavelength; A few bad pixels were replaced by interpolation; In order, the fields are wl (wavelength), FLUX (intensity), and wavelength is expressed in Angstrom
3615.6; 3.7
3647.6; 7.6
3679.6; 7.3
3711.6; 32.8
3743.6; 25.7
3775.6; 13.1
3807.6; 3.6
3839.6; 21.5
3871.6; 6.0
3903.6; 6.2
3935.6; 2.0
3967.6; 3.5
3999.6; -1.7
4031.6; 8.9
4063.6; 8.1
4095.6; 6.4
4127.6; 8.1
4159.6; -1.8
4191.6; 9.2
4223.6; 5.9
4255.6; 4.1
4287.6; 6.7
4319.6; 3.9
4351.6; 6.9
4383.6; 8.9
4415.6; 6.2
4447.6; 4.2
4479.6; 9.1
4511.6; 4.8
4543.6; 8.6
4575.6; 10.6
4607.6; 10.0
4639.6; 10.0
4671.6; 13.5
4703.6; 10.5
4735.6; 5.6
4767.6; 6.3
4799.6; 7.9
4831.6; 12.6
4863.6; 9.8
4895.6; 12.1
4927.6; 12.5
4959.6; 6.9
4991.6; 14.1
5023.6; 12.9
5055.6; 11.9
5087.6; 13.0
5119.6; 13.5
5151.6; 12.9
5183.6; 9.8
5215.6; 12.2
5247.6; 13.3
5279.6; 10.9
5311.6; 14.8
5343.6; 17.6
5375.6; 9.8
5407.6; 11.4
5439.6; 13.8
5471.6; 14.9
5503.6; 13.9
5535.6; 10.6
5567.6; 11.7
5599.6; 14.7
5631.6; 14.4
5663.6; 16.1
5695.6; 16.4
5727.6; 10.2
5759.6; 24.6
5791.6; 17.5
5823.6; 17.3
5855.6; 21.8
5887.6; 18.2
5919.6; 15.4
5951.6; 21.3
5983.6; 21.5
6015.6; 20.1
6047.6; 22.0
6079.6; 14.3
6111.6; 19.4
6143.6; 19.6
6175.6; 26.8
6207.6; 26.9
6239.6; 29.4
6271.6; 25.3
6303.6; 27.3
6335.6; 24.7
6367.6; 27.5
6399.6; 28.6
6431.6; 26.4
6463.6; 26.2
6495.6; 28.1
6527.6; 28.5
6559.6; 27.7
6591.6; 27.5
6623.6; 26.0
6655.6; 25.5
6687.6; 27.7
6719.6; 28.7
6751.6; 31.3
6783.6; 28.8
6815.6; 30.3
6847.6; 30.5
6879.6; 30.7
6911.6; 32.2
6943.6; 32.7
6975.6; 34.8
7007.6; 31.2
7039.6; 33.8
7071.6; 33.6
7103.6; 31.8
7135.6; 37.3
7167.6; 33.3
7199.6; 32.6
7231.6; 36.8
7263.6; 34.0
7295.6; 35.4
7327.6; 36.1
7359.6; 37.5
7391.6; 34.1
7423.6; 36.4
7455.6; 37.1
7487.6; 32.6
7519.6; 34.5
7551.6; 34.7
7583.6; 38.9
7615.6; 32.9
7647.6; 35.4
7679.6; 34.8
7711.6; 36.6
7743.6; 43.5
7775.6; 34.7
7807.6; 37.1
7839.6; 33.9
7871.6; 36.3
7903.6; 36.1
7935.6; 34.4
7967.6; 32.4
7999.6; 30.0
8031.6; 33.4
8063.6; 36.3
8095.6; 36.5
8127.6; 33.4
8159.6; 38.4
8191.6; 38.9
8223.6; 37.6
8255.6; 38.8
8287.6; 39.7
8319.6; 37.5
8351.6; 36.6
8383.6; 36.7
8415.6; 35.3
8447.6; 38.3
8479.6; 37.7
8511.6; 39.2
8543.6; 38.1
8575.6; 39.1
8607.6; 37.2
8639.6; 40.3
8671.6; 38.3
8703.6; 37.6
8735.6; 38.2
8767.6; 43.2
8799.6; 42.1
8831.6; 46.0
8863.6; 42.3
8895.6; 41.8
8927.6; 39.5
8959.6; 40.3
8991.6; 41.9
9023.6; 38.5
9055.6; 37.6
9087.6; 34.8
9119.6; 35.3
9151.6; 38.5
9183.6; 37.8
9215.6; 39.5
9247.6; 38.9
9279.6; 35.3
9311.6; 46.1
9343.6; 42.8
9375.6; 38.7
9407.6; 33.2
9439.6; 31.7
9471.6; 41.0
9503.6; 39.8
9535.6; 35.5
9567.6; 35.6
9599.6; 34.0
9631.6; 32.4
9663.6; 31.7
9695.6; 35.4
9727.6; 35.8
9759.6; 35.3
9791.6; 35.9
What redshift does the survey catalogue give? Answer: 0.544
